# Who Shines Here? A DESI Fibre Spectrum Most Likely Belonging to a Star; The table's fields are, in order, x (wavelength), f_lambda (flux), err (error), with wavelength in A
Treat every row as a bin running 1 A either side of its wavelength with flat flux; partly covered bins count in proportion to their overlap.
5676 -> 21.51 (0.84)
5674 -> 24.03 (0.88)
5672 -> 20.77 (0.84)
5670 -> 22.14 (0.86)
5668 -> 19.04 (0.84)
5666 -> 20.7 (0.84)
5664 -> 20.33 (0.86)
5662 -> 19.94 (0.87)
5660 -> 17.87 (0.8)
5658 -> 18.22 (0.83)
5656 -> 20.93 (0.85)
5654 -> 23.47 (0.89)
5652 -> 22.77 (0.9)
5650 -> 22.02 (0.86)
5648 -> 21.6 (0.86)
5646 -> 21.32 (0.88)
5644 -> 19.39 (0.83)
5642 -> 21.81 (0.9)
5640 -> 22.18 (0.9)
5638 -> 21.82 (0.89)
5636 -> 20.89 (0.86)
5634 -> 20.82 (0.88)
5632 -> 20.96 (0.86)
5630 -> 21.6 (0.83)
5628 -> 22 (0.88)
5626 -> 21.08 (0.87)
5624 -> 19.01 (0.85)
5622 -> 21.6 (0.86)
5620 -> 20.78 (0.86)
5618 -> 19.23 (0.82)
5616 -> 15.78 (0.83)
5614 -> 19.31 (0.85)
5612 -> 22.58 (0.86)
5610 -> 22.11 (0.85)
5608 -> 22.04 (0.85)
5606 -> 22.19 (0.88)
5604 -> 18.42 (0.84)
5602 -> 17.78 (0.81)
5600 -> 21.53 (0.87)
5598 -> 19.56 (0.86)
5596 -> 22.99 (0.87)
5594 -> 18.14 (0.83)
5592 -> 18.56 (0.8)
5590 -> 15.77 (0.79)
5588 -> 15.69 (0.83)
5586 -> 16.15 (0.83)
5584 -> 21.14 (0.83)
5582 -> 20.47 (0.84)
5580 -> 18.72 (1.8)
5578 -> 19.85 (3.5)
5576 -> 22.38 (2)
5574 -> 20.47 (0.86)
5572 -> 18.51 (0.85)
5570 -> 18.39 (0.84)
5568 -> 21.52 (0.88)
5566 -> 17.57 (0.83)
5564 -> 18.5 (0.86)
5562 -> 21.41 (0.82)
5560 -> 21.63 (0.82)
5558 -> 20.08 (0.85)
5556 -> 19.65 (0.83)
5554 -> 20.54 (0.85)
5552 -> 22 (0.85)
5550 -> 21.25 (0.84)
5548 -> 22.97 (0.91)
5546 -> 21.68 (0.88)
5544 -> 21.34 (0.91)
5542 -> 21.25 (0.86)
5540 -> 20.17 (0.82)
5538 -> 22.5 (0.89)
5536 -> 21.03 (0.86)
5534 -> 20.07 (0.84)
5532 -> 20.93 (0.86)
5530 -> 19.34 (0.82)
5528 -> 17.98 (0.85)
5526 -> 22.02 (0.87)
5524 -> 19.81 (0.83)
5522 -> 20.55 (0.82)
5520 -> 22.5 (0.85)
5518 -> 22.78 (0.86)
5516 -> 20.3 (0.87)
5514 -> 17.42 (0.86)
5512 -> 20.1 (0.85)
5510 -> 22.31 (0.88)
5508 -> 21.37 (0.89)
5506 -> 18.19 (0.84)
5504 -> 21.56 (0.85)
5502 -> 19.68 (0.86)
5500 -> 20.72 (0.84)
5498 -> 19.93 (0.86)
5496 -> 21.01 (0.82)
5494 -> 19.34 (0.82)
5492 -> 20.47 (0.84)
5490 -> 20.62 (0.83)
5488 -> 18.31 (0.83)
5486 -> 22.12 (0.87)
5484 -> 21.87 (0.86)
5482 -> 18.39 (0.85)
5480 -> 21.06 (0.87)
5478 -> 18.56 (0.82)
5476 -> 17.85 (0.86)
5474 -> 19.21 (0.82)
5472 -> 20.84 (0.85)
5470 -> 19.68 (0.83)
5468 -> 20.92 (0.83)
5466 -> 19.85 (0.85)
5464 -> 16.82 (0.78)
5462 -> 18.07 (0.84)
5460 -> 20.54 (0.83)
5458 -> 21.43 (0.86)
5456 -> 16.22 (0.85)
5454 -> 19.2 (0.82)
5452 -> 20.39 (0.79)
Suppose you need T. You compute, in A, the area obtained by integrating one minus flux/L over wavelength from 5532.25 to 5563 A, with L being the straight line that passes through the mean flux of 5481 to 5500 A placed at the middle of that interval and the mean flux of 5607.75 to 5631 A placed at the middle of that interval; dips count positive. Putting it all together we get -1.2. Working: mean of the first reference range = 20.3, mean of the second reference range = 20.5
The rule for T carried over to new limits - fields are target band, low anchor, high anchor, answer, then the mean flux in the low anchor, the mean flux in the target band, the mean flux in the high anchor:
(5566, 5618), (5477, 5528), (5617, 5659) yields 3.3 A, 20.4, 19.6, 21.1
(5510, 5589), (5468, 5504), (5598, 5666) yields 0.1 A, 20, 20.3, 20.7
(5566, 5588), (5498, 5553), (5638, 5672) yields 1.4 A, 20.8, 19.5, 20.9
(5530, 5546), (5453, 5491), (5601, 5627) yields -0.9 A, 19.6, 21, 20.1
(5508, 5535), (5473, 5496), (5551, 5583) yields -0.7 A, 19.9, 20.5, 20.1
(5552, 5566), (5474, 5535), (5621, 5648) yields 0.3 A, 20.2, 20.2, 21.1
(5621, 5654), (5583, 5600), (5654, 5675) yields -2.5 A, 18.7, 21.4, 20.5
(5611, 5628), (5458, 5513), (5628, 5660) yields 0.8 A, 20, 20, 21.2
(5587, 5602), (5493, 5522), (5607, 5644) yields 1.4 A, 20.5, 18.8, 20.8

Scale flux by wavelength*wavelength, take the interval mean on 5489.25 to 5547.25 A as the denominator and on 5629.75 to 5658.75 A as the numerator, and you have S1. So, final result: 1.08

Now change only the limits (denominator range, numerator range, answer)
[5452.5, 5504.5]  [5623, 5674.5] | 1.13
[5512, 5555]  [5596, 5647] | 1.02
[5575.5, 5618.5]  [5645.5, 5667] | 1.09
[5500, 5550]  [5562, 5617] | 0.96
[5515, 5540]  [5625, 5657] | 1.08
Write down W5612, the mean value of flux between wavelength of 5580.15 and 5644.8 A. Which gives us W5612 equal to 20.1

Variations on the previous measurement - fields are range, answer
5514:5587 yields 20.4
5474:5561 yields 20.5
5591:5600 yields 20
